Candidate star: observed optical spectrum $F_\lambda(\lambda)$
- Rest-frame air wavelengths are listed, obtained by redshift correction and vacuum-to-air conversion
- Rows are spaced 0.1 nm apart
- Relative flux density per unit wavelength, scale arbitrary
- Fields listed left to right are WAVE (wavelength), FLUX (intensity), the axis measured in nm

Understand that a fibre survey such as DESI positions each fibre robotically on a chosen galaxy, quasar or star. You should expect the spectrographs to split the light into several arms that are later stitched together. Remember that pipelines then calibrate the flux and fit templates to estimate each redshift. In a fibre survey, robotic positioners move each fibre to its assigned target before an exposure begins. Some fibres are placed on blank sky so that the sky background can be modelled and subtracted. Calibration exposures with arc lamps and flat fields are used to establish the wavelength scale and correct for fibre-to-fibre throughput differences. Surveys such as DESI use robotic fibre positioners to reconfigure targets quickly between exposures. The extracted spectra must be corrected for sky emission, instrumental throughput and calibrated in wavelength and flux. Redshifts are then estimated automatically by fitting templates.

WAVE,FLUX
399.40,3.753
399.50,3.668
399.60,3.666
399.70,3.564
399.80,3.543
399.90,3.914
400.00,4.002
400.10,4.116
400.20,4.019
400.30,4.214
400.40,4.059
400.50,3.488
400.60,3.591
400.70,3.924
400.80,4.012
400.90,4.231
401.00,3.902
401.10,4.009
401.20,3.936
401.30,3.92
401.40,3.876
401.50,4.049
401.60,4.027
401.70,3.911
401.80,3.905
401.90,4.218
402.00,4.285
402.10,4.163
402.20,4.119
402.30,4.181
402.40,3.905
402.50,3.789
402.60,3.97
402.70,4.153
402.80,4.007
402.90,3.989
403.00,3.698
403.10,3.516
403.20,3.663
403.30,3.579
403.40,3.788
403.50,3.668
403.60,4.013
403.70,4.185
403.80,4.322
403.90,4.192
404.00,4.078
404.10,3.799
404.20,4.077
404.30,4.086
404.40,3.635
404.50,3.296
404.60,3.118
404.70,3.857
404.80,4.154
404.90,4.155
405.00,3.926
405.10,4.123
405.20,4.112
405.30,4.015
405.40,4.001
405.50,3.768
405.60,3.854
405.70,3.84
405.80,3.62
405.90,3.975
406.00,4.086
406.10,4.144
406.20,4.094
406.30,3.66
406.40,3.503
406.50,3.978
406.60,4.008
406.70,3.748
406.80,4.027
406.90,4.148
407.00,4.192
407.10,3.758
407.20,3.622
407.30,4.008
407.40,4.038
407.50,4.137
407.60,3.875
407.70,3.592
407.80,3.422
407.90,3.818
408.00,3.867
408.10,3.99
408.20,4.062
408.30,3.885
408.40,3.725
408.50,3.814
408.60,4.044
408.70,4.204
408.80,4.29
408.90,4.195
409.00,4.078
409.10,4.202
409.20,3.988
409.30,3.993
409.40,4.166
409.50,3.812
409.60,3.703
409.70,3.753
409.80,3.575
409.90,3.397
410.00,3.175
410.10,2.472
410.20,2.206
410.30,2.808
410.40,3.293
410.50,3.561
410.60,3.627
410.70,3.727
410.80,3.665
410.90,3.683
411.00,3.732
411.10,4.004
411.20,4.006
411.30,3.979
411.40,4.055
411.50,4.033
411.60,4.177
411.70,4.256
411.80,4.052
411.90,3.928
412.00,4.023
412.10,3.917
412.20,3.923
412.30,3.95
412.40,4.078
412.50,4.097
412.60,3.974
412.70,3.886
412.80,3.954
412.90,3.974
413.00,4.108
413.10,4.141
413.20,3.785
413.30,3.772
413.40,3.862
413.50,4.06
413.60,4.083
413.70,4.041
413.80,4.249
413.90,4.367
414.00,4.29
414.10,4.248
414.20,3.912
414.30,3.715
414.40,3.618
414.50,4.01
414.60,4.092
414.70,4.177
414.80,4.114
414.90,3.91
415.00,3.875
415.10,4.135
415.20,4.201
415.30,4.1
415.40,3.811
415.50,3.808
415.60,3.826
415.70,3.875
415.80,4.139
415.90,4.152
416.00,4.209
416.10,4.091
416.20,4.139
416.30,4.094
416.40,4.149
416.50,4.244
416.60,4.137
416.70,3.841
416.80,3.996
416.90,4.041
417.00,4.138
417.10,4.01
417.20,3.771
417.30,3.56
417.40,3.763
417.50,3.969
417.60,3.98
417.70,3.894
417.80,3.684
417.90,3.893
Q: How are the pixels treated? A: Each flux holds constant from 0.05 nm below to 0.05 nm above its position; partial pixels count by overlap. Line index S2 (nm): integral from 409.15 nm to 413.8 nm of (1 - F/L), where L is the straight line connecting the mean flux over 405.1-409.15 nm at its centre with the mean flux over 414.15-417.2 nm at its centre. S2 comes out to 0.210 nm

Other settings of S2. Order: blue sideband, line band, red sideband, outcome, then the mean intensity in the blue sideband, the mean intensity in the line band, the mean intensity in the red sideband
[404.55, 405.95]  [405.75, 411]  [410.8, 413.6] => 0.20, 3.89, 3.78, 3.97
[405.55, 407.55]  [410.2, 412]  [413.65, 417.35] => 0.10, 3.92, 3.76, 4.03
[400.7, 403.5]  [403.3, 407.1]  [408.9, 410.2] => -0.09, 3.95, 3.92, 3.65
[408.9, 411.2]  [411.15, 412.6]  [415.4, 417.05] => -0.12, 3.6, 4.03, 4.05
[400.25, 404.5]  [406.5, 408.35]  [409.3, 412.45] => -0.05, 3.95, 3.9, 3.71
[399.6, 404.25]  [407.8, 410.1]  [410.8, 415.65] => 0.07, 3.94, 3.86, 4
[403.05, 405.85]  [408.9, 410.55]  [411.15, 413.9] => 0.18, 3.87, 3.53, 4.02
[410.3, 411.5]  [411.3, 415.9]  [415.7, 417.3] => -0.15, 3.73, 4.01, 4.05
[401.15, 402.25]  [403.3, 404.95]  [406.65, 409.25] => 0.05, 4.04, 3.89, 3.95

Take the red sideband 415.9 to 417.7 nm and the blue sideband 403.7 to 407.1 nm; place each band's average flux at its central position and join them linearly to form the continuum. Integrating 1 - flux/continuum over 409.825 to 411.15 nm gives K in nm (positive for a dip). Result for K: 0.209 nm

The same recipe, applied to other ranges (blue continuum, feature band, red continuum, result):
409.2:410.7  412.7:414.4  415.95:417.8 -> -0.14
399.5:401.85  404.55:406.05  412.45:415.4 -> 0.01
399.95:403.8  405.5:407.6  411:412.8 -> 0.03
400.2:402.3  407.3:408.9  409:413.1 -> -0.03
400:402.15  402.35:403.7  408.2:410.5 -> 0.03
